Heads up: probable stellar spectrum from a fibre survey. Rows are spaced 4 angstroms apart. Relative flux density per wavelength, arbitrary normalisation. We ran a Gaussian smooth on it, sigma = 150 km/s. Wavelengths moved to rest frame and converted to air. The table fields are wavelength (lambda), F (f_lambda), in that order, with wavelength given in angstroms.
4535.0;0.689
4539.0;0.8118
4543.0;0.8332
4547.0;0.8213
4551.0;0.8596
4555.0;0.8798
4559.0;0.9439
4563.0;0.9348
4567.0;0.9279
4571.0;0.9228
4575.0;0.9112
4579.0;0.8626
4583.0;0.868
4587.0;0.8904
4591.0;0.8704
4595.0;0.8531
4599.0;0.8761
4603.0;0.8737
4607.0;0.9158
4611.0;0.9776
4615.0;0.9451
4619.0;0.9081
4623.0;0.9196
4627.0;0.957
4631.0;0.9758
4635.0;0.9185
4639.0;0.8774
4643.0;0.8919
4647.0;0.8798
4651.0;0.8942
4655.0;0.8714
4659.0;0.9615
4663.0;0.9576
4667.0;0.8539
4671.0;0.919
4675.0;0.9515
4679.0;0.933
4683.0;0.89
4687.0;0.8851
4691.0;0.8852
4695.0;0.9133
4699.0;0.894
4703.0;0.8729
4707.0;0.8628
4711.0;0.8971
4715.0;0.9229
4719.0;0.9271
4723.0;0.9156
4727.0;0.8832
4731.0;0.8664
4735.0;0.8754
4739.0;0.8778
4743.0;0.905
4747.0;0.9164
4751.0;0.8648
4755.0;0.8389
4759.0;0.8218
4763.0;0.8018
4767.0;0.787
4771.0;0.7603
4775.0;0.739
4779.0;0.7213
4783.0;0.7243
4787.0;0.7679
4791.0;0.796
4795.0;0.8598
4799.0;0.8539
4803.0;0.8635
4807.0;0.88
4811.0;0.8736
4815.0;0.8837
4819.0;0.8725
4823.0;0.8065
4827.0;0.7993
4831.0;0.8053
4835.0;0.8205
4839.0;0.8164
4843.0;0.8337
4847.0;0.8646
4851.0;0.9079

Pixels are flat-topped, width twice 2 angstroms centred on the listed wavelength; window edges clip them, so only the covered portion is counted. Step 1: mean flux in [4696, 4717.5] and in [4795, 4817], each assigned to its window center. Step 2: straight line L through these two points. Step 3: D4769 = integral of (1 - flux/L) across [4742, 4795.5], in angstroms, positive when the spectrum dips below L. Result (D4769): 4.5 angstroms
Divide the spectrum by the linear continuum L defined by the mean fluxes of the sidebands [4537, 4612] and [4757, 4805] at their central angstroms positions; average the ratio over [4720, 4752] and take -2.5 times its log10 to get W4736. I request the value -0.10 mag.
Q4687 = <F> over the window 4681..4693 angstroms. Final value 0.887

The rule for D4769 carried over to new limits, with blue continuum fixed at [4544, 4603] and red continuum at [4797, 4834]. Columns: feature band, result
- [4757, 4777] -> 1.7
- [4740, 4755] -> -0.5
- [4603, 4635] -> -2.1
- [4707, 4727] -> -1.0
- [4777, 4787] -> 1.4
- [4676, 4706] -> -1.0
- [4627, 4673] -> -2.0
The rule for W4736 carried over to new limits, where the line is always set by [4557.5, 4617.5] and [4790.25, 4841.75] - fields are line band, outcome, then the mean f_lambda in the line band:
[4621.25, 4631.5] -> -0.06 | 0.948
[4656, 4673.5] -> -0.05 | 0.921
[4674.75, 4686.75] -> -0.04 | 0.915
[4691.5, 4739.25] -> -0.03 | 0.893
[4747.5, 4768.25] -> 0.03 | 0.831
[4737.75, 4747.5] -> -0.05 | 0.899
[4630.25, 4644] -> -0.03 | 0.912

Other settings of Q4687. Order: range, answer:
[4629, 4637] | 0.947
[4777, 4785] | 0.723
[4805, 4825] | 0.863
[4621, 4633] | 0.951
